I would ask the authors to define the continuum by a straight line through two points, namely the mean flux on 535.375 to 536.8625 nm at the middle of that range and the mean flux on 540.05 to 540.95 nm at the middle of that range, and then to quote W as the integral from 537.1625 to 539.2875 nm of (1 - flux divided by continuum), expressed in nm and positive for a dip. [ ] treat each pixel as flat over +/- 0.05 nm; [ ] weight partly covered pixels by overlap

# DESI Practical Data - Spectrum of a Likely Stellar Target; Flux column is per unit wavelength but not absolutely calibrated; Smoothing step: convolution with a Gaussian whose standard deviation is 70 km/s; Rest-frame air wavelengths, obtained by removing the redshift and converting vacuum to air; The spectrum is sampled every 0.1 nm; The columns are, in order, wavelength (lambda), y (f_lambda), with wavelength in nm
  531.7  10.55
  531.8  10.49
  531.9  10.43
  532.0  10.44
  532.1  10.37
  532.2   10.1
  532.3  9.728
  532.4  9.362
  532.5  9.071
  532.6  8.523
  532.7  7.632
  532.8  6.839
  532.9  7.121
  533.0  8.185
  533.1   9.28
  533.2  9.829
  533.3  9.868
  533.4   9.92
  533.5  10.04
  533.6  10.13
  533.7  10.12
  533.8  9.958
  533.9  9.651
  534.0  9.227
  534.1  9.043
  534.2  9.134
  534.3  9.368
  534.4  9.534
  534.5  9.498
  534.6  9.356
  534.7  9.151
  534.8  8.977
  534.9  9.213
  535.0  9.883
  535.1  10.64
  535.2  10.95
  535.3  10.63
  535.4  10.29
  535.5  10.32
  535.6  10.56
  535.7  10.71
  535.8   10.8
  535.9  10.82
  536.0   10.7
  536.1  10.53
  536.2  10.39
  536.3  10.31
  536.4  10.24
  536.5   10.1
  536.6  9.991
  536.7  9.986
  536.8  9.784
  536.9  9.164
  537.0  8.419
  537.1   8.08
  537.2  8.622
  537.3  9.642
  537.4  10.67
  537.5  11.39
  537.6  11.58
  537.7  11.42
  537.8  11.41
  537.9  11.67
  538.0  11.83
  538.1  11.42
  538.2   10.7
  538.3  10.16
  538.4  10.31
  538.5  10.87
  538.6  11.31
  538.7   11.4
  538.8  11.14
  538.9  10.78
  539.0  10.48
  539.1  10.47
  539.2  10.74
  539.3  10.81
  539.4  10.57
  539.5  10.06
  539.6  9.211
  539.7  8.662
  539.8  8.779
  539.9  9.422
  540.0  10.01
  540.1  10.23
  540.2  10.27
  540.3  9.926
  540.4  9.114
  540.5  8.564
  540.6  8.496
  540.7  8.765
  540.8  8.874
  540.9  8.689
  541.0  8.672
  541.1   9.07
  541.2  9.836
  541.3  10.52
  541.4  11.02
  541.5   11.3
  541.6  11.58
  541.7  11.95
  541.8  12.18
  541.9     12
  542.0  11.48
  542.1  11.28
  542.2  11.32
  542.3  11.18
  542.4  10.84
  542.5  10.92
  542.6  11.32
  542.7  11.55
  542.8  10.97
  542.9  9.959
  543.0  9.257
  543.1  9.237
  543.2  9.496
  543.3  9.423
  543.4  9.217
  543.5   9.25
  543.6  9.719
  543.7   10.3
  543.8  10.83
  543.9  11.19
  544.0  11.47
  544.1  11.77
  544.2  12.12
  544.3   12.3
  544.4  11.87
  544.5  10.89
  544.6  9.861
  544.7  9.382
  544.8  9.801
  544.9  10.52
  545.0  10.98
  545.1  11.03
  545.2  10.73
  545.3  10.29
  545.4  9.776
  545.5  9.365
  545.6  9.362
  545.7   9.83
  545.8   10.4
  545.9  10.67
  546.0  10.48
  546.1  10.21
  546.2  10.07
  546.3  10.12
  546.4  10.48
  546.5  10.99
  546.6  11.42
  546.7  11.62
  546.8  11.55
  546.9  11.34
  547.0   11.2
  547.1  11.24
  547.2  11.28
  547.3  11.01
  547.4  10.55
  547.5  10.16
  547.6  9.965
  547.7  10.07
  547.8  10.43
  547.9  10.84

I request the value -0.23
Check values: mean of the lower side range 10.4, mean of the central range 10.9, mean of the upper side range 9.21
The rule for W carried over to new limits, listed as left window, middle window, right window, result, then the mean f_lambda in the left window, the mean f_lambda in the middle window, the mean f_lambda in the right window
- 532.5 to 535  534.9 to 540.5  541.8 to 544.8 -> -0.294 nm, 9.16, 10.3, 10.7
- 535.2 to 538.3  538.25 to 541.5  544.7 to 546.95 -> 0.155 nm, 10.4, 9.93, 10.5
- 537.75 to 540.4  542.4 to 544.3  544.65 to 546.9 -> -0.011 nm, 10.5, 10.5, 10.4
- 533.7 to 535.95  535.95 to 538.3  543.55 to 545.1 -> -0.048 nm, 9.9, 10.3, 10.9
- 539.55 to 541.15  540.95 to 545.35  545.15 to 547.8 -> -0.400 nm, 9.17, 10.7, 10.5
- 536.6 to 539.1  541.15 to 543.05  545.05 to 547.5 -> -0.093 nm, 10.5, 11.1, 10.6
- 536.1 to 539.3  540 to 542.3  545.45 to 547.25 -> 0.064 nm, 10.5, 10.2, 10.6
